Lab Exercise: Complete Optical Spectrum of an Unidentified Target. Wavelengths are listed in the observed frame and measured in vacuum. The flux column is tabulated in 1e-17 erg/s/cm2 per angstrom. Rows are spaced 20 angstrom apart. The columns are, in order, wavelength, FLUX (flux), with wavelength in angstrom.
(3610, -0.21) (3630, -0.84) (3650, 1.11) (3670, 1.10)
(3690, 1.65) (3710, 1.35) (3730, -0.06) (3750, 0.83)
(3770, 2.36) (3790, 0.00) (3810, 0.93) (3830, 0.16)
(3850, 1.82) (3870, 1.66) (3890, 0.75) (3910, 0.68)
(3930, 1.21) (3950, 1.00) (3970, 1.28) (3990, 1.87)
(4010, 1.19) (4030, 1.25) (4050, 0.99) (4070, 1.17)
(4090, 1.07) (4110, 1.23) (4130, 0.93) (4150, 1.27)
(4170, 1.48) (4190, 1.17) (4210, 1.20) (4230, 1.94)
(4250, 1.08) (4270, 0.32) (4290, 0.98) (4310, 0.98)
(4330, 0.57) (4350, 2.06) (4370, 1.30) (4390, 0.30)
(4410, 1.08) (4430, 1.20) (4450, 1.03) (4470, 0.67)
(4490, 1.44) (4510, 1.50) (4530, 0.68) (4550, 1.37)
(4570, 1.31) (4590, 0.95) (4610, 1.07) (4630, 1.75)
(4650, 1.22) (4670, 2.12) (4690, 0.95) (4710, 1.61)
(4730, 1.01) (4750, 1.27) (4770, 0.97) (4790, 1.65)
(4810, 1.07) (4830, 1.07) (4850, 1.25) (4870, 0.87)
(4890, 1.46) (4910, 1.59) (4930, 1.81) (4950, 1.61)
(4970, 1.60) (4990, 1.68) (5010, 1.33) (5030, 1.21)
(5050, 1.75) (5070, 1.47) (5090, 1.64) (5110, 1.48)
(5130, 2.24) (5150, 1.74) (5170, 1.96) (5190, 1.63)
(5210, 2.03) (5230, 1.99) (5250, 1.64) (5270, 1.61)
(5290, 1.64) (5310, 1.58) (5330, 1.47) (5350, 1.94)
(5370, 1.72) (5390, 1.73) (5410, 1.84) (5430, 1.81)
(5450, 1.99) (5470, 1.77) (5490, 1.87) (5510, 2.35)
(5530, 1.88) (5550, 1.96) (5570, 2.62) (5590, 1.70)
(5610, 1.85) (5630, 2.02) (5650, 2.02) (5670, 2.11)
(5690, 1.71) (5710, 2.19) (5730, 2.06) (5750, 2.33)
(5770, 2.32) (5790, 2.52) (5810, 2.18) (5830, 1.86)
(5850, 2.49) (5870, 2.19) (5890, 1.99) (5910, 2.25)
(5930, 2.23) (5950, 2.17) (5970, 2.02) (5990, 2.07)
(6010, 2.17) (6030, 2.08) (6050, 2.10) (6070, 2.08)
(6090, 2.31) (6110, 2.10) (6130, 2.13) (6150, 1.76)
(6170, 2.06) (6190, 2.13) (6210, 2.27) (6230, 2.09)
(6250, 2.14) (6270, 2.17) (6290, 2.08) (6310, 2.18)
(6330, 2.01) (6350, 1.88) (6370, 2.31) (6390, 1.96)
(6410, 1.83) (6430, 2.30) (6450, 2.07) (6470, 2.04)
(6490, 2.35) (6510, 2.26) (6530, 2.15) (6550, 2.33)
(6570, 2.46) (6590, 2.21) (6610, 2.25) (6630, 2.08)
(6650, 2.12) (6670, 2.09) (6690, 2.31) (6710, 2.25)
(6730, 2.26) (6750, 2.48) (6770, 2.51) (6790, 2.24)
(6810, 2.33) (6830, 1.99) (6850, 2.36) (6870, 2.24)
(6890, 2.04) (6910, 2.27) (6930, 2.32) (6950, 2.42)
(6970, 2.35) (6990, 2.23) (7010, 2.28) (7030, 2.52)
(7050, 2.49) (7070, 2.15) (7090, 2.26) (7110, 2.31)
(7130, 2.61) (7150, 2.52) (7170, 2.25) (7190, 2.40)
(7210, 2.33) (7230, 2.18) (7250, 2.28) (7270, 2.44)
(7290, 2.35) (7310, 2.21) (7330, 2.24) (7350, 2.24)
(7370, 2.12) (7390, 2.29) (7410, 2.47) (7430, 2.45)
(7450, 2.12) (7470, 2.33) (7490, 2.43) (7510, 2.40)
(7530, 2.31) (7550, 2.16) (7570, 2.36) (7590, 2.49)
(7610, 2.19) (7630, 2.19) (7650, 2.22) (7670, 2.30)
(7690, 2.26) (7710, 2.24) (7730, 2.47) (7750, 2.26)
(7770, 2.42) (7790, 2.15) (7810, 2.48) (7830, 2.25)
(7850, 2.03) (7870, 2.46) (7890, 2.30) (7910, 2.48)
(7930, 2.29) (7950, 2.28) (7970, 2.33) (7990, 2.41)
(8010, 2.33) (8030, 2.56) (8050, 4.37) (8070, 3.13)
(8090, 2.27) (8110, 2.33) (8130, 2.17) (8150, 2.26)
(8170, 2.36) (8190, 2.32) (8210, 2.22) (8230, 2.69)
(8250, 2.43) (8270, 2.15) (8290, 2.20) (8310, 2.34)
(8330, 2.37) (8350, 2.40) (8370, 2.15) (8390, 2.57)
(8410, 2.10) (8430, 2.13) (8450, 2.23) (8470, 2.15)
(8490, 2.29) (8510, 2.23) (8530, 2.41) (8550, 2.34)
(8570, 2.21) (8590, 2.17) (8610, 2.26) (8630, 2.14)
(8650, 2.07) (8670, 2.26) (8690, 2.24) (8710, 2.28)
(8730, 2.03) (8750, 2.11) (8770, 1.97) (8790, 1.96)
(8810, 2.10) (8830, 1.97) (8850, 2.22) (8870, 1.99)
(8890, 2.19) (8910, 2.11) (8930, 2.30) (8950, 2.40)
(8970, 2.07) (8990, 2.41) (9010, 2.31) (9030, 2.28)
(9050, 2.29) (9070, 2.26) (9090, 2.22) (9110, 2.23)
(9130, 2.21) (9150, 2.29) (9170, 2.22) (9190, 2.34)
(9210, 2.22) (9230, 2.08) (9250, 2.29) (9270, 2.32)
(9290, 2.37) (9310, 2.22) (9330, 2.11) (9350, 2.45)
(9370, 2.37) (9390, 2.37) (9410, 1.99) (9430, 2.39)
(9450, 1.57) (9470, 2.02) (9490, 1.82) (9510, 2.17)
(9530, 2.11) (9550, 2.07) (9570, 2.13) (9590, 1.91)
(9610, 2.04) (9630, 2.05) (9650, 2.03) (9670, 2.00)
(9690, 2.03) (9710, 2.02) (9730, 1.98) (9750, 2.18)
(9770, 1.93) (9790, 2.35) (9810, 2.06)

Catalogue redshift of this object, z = 0.225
